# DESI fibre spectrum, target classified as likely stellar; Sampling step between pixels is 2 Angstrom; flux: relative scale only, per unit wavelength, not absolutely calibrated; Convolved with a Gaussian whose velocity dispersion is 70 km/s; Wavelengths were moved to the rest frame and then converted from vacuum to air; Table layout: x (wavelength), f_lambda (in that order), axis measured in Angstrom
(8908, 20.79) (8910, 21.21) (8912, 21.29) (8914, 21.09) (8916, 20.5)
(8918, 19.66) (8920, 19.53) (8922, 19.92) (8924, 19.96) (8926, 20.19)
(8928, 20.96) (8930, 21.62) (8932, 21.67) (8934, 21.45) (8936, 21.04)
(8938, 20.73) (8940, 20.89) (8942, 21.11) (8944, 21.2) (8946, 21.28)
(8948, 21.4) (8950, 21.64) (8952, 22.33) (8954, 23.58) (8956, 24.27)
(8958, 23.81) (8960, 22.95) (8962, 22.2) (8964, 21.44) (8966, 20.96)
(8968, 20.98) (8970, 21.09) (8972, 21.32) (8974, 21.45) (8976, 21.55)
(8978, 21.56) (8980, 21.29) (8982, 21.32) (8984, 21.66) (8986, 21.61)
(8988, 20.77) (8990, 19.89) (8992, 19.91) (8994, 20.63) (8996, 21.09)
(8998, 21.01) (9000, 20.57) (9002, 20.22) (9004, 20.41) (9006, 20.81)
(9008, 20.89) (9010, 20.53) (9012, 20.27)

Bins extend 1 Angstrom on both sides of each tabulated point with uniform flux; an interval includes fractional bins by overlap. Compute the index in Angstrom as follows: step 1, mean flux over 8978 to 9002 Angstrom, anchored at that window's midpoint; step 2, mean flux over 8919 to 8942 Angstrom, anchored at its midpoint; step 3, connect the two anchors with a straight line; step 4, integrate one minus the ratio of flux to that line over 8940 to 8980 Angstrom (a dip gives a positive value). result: -2.0 Angstrom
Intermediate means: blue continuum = 20.7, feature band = 21.9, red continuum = 20.9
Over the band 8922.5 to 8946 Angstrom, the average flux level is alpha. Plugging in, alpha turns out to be 21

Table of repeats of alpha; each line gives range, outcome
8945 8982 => 21.9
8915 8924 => 19.9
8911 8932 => 20.5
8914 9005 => 21.2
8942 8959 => 22.4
